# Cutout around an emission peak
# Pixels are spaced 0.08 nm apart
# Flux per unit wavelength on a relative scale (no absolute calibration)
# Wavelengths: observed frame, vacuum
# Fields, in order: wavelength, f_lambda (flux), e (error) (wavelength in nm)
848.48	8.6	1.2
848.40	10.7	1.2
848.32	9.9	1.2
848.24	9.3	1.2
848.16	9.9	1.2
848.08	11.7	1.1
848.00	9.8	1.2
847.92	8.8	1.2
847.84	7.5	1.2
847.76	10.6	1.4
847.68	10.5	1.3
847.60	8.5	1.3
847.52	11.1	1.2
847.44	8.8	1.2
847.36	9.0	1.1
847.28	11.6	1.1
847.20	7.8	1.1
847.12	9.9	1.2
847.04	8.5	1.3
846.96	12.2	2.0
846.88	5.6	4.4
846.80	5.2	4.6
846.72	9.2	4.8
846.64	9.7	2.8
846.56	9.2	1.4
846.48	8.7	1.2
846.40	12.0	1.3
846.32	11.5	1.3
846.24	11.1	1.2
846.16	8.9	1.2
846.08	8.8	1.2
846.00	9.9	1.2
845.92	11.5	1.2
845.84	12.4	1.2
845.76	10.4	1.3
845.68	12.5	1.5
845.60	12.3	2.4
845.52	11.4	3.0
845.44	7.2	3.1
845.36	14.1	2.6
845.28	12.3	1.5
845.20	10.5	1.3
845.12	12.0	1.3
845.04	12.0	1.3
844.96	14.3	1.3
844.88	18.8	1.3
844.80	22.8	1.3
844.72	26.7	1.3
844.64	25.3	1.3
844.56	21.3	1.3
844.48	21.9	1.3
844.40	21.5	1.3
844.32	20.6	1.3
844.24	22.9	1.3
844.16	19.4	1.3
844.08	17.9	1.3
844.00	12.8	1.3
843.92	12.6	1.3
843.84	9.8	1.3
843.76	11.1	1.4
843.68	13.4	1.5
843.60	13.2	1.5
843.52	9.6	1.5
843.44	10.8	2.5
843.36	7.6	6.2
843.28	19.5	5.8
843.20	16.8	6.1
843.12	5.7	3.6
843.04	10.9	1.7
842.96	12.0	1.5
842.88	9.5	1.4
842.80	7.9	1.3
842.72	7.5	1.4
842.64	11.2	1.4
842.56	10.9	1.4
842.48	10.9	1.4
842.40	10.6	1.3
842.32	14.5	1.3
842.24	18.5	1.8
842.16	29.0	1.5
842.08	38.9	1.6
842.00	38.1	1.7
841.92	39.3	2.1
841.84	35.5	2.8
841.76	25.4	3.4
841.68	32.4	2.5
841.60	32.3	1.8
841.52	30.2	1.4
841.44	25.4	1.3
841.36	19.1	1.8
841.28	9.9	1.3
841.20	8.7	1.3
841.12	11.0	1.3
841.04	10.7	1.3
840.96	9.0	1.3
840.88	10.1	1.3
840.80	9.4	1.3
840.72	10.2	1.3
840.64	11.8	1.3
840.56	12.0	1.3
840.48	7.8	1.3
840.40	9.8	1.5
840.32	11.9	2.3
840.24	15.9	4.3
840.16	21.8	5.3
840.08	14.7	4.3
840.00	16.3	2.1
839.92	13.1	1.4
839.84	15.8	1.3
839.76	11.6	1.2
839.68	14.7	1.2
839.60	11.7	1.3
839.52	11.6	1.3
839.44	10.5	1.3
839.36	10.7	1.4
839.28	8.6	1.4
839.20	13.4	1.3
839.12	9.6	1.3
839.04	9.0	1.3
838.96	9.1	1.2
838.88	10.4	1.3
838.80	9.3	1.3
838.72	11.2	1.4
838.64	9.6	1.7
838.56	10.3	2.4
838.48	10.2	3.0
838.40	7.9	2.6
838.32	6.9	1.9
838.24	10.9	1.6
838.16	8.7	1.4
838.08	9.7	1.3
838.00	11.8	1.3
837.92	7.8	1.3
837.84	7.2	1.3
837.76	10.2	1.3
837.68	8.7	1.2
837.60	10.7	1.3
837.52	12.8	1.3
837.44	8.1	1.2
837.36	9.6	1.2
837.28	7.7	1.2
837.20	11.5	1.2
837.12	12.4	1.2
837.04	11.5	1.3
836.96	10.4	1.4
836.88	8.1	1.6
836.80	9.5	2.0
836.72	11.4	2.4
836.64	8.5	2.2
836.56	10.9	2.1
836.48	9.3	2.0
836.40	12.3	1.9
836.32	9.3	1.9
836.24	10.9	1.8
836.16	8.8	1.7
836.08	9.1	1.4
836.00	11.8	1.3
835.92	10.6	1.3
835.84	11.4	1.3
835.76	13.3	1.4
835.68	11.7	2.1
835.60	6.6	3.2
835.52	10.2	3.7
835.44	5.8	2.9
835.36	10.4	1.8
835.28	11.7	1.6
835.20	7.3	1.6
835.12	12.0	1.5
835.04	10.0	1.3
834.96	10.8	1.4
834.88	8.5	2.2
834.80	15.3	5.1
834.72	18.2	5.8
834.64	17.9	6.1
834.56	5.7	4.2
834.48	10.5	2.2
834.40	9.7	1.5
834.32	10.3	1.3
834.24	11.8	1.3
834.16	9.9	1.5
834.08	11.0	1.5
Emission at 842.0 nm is Halpha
